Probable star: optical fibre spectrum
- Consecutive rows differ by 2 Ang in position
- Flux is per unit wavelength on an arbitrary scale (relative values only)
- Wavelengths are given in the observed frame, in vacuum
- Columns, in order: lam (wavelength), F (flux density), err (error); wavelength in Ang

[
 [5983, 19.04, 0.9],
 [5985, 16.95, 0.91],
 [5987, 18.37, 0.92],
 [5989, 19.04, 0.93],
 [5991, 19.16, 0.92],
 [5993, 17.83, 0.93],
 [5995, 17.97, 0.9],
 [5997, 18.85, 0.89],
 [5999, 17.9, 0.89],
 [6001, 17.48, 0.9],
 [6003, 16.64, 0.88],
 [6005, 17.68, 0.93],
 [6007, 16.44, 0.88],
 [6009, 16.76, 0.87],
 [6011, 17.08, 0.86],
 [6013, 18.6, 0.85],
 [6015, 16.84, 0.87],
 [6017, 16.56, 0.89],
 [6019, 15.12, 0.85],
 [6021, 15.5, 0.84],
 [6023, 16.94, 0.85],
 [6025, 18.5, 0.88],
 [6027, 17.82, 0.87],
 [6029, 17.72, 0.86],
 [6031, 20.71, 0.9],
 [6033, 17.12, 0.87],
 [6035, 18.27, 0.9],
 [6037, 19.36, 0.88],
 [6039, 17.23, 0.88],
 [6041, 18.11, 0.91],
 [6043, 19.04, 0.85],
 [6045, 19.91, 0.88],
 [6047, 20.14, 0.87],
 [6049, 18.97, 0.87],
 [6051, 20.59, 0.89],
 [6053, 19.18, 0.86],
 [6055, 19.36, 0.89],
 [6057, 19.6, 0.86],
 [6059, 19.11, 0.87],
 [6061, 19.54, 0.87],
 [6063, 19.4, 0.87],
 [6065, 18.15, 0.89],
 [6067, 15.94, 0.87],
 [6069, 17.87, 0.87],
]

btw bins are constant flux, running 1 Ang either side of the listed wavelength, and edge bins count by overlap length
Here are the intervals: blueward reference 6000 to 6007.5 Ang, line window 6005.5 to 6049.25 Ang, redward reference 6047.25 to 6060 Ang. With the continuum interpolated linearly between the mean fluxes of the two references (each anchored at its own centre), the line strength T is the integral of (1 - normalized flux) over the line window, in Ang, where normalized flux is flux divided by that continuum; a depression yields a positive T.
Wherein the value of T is 1.0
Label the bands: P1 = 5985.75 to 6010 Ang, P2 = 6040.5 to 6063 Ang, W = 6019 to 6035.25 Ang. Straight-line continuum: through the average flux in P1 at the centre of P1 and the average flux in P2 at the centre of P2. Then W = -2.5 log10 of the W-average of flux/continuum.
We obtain 0.06 mag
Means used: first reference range 17.8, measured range 17.6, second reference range 19.4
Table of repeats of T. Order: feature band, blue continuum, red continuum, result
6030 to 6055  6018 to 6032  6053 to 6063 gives -0.8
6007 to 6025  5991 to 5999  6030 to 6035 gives 1.8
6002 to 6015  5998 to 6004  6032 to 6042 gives 0.2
